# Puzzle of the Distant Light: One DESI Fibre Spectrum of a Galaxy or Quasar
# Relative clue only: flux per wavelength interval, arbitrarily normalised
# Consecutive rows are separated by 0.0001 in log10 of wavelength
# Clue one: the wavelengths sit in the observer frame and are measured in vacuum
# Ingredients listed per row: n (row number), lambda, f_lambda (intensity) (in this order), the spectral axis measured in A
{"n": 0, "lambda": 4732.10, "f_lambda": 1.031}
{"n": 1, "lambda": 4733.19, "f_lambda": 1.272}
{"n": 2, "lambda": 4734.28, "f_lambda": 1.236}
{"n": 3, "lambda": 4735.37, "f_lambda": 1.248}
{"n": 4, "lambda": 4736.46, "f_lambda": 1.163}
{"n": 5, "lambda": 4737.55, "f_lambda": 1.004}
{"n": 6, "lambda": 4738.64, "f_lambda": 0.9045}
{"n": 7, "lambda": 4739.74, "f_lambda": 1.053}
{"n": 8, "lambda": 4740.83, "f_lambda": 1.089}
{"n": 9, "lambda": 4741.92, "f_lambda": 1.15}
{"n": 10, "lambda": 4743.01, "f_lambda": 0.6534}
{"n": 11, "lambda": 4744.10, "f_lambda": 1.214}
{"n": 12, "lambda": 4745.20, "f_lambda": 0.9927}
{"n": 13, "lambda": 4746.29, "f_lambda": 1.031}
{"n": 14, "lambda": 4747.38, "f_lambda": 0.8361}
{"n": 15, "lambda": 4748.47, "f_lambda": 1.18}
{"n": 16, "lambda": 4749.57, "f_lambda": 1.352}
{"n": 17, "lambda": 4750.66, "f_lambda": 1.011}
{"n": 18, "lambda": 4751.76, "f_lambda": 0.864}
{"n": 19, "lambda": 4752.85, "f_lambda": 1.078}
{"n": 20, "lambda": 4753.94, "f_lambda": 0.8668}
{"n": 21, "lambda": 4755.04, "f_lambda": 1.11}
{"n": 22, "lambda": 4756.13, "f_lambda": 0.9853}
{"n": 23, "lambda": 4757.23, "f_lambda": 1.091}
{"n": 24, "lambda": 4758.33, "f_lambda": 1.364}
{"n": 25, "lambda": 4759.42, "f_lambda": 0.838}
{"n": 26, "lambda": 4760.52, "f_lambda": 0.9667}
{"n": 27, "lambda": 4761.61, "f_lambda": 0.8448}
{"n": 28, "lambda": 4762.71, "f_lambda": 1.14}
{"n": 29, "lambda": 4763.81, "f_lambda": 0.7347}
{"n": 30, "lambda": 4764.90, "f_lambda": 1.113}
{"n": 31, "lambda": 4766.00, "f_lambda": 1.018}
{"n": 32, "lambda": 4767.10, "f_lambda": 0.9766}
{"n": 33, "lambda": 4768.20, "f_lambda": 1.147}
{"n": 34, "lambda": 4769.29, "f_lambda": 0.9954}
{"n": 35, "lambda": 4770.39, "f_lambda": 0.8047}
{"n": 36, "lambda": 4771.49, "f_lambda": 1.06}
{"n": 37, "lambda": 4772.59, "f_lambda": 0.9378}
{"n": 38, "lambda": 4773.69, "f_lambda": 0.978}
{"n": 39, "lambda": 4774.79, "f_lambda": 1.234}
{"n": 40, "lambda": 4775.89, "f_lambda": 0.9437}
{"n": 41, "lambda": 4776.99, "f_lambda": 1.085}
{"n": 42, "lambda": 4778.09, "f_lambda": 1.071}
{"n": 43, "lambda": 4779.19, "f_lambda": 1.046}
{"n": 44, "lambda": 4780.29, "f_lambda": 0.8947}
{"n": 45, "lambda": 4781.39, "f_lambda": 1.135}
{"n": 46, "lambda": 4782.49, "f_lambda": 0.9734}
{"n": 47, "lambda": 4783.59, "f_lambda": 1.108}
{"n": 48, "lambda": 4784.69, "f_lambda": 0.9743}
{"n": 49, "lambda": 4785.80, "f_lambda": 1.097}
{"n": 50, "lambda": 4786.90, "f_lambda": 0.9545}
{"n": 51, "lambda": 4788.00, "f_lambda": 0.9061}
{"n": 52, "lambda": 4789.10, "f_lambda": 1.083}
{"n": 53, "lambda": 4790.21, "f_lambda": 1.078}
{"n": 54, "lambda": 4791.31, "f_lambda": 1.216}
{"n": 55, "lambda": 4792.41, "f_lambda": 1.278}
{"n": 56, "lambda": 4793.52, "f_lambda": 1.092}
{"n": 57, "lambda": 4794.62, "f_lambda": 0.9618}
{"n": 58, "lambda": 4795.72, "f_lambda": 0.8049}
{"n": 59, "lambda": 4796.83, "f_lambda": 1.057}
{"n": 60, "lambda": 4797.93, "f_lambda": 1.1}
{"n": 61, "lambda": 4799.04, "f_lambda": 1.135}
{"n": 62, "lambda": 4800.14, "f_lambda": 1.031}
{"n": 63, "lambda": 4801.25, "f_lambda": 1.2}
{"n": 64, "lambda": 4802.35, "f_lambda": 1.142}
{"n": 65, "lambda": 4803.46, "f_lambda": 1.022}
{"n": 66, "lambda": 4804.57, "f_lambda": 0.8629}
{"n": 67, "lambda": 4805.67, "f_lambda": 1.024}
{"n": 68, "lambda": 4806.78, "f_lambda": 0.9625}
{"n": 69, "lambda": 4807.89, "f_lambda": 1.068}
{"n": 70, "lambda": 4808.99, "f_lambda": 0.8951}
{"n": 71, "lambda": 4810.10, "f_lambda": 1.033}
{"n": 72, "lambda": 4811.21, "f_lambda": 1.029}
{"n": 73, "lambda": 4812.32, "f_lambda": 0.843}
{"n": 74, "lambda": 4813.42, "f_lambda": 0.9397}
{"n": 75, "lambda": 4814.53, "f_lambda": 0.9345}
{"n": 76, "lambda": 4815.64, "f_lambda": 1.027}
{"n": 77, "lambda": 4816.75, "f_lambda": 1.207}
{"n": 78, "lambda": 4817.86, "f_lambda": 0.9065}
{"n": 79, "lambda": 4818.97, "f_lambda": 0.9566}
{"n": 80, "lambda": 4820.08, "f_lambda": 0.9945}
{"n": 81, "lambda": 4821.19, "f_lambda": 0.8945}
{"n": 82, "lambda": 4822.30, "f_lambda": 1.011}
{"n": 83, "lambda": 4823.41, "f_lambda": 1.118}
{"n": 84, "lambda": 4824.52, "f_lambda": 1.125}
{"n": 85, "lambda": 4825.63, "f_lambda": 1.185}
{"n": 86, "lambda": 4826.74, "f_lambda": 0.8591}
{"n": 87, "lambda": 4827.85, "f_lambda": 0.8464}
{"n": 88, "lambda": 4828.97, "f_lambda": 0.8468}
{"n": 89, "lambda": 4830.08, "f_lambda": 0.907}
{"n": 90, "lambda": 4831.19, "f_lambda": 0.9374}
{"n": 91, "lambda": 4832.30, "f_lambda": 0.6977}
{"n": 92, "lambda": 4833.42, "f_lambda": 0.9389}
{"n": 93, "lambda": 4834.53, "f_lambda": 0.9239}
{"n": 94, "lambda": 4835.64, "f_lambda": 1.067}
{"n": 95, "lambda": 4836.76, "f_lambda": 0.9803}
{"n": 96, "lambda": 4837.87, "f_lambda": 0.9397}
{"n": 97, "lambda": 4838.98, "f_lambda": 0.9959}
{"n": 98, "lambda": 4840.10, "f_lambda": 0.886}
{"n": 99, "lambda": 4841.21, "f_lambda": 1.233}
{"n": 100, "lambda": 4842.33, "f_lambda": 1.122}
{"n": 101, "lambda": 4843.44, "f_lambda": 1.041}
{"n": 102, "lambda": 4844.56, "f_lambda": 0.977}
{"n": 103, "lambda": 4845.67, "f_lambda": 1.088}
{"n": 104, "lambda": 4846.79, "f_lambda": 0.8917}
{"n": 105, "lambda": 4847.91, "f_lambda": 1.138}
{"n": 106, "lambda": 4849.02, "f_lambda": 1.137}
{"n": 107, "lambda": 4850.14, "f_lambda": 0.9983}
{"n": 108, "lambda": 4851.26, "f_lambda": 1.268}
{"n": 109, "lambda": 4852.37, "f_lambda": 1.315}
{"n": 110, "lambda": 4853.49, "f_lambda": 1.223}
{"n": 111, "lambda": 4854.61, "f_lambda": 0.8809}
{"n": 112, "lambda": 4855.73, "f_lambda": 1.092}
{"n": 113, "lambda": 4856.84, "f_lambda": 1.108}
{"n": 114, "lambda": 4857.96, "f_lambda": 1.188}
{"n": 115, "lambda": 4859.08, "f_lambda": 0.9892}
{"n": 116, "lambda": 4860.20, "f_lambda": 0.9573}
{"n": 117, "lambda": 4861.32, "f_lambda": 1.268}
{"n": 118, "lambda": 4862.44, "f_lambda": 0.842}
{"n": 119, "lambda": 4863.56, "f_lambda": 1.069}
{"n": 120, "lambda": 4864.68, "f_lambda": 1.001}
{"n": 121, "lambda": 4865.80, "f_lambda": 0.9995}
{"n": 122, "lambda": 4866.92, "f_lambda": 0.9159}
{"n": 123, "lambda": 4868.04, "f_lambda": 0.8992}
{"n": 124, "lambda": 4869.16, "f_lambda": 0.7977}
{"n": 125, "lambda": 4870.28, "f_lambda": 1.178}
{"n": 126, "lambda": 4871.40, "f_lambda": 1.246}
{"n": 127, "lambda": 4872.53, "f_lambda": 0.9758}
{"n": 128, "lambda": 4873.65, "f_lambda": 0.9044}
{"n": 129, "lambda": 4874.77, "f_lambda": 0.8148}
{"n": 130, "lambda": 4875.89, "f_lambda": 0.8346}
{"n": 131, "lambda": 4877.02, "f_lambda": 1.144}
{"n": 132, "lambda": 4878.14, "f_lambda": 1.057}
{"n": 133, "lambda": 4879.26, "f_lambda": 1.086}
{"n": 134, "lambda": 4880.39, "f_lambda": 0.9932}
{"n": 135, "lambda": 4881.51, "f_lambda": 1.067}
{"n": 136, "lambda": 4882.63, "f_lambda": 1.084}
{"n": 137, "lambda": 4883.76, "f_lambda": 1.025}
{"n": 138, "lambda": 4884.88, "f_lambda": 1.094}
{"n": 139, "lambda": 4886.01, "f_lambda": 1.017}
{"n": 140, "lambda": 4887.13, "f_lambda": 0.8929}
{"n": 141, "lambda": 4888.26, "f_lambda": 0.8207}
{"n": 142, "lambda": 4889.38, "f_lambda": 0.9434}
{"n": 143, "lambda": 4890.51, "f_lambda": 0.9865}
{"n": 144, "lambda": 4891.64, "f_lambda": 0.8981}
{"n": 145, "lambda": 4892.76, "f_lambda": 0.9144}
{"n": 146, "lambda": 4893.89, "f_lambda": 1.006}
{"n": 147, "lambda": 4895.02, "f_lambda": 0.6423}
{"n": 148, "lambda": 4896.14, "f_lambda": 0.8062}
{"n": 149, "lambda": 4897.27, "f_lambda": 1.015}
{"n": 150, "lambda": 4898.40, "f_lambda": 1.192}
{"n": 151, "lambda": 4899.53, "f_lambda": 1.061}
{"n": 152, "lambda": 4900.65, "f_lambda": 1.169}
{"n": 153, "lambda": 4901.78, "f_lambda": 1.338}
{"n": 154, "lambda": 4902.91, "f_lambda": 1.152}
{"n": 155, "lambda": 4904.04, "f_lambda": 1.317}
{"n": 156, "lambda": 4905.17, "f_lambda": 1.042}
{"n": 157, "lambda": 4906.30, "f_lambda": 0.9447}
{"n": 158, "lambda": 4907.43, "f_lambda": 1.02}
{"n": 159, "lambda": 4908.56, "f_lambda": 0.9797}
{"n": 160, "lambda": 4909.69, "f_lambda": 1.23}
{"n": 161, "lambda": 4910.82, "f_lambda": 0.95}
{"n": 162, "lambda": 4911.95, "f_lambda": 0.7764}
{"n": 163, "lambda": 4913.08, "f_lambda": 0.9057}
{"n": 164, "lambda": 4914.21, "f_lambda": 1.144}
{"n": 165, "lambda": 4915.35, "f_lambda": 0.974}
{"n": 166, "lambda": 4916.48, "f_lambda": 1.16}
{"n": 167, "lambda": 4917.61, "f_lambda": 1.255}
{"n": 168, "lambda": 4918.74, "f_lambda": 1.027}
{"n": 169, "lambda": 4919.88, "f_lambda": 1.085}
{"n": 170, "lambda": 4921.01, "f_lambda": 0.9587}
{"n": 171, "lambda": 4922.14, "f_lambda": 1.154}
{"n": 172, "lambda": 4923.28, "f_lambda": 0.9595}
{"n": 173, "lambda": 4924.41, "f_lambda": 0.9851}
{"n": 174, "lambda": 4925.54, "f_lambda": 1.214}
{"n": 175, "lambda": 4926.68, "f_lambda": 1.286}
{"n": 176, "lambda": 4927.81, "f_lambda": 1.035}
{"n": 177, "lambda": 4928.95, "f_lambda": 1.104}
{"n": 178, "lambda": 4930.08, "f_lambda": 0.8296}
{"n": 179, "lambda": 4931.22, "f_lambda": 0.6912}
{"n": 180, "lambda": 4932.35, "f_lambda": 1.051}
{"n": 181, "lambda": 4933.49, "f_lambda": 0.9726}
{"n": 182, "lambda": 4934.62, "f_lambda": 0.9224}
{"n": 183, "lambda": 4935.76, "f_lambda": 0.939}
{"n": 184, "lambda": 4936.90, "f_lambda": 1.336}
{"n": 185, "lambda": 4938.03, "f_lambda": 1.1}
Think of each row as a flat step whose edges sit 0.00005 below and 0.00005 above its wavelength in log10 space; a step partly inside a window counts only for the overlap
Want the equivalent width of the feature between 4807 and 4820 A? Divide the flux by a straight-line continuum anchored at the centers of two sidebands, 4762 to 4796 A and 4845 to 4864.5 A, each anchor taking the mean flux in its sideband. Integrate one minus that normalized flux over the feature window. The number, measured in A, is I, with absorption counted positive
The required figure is 0.8 A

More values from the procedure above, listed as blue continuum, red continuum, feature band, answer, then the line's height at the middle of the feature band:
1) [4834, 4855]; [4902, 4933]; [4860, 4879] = 1.07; 1.06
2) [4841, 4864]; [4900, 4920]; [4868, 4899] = 3.01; 1.08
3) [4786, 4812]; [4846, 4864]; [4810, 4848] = 2.86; 1.06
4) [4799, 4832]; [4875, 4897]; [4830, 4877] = -2.01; 0.977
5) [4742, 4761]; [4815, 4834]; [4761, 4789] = 0.02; 1.01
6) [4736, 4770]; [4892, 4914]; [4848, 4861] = -1.07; 1.02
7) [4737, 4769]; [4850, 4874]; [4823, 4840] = 1.45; 1.04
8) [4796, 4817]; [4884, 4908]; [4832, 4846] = 0.32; 1.02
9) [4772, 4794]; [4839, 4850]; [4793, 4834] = 2.49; 1.05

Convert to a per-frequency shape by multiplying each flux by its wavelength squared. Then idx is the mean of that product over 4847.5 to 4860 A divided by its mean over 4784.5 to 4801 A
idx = 1.09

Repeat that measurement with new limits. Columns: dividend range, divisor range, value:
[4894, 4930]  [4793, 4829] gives 1.10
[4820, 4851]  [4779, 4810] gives 0.97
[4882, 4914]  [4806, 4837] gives 1.08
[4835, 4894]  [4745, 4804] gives 1.03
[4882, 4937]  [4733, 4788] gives 1.05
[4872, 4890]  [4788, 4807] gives 0.96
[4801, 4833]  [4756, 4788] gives 0.98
